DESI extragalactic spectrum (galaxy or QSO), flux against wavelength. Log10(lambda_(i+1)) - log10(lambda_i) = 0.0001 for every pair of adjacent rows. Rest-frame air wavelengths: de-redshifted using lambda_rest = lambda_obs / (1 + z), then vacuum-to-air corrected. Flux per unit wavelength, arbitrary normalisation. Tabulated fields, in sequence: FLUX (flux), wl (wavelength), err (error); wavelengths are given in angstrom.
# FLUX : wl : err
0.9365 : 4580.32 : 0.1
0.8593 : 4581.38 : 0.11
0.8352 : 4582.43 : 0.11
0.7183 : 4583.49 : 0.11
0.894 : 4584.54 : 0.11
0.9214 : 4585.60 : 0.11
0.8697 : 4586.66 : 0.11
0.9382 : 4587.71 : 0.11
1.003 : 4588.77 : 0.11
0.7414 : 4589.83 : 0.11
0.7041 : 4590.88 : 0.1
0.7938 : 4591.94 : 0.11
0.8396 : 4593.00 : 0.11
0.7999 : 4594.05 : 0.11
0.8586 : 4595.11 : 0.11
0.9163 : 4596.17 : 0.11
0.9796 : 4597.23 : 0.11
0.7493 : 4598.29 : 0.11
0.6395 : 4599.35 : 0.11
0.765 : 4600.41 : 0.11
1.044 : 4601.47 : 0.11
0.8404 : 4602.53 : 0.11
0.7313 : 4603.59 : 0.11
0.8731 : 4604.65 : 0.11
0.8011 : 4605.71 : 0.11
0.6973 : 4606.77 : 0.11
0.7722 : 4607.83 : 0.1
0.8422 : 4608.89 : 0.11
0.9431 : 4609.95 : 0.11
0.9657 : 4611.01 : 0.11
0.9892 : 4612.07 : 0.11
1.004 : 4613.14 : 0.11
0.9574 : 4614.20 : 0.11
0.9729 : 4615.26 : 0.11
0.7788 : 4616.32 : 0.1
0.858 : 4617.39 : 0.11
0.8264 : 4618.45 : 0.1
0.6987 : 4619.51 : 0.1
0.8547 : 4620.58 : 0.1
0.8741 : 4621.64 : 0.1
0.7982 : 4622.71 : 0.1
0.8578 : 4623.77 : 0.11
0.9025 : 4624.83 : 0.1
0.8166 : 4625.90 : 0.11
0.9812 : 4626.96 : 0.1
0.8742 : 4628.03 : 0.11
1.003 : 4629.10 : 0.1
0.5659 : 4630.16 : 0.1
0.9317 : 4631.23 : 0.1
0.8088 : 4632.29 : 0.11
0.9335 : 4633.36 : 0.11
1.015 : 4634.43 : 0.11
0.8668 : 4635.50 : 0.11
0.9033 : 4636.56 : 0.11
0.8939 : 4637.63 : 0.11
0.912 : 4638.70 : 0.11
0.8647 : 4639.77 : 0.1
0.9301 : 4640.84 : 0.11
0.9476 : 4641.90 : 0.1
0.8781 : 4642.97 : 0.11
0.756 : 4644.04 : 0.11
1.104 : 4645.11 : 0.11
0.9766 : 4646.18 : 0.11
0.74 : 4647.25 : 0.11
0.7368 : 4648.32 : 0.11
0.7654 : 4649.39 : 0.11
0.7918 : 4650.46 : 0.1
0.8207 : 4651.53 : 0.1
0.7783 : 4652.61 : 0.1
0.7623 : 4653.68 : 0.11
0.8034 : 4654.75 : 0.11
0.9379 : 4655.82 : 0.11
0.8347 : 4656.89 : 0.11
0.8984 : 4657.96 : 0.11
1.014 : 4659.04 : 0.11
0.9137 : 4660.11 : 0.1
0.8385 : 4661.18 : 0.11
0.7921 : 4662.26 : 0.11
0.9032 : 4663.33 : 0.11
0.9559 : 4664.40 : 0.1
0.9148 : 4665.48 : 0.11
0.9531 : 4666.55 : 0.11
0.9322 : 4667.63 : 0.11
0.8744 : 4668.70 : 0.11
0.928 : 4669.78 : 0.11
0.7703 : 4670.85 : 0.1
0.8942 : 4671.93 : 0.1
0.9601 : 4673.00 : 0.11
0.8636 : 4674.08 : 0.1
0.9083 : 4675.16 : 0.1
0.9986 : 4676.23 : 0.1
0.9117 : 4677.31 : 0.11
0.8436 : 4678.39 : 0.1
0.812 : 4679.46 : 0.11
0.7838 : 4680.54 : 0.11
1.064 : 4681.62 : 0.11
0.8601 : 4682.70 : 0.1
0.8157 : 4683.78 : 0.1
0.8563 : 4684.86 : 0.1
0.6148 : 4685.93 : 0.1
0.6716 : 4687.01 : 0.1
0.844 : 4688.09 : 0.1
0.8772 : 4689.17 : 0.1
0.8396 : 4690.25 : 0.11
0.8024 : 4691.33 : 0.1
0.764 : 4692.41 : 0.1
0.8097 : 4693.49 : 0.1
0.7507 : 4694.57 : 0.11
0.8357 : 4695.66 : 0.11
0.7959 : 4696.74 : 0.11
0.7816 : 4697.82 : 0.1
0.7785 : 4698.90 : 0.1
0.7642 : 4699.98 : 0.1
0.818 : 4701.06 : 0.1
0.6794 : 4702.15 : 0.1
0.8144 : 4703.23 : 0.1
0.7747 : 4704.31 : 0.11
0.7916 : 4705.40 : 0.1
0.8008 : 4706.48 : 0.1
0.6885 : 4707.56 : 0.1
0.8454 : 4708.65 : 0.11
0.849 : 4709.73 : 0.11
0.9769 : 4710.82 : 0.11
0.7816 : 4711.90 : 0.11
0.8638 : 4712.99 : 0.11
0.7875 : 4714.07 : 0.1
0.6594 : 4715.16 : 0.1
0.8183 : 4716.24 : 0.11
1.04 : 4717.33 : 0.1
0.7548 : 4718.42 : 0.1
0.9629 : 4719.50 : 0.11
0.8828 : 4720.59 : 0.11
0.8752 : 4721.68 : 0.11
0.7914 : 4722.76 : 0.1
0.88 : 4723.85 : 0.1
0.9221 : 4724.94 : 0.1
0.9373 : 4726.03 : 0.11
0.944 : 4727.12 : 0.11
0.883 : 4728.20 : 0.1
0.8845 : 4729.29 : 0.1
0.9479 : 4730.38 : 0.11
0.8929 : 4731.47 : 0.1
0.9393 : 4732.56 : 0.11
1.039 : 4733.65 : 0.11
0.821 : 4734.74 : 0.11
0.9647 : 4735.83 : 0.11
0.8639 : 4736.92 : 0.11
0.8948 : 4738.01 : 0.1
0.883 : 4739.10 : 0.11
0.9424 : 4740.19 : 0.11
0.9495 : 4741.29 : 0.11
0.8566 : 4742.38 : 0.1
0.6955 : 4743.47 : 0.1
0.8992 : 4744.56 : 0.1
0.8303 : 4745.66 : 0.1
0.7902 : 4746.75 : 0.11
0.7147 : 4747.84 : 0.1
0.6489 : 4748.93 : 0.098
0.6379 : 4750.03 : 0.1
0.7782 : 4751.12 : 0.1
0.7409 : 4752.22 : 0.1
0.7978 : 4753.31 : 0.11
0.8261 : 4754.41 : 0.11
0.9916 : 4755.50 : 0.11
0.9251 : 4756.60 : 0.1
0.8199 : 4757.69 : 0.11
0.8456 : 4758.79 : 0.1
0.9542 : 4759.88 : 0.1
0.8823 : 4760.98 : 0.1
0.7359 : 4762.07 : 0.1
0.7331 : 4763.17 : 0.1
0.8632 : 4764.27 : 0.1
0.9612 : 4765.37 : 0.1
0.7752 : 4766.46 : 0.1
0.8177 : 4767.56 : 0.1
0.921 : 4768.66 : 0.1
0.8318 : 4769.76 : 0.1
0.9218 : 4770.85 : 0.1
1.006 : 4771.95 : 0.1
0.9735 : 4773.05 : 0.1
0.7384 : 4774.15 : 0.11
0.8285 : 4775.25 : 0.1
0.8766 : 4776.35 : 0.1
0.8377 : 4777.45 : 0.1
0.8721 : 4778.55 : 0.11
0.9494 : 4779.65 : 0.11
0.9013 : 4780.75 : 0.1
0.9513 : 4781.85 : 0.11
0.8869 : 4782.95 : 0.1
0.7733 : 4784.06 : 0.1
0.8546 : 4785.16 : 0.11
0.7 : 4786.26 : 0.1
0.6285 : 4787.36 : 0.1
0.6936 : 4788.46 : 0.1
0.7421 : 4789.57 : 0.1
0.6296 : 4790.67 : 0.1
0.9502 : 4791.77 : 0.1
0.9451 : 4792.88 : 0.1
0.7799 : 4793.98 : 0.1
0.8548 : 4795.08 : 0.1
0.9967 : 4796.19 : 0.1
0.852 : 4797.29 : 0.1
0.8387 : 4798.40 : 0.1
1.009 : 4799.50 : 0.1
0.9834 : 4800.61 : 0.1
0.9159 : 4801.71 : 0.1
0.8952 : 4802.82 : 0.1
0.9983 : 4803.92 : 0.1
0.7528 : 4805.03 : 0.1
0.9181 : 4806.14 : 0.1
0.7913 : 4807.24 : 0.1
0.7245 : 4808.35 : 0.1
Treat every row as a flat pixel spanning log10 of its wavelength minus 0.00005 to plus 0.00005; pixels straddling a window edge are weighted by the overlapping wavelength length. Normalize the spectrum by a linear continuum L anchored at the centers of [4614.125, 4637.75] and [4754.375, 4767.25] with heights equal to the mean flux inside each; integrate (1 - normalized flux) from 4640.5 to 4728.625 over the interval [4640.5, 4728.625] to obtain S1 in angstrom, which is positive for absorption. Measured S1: 1.6 angstrom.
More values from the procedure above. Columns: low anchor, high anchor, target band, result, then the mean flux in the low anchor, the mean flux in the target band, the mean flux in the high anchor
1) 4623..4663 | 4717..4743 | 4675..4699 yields 1.6 angstrom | 0.869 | 0.827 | 0.905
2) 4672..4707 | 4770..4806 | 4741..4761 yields 0.7 angstrom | 0.822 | 0.817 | 0.861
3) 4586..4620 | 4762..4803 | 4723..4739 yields -1.1 angstrom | 0.85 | 0.912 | 0.854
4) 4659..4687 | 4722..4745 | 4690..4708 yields 2.1 angstrom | 0.878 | 0.781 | 0.897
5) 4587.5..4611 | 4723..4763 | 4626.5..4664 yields -1.4 angstrom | 0.832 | 0.871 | 0.858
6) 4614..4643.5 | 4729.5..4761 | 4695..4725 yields 1.4 angstrom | 0.874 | 0.82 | 0.854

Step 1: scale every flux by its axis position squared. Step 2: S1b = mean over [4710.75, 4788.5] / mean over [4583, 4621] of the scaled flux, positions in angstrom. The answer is 1.07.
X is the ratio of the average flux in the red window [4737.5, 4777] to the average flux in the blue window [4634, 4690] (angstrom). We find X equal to 1.0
